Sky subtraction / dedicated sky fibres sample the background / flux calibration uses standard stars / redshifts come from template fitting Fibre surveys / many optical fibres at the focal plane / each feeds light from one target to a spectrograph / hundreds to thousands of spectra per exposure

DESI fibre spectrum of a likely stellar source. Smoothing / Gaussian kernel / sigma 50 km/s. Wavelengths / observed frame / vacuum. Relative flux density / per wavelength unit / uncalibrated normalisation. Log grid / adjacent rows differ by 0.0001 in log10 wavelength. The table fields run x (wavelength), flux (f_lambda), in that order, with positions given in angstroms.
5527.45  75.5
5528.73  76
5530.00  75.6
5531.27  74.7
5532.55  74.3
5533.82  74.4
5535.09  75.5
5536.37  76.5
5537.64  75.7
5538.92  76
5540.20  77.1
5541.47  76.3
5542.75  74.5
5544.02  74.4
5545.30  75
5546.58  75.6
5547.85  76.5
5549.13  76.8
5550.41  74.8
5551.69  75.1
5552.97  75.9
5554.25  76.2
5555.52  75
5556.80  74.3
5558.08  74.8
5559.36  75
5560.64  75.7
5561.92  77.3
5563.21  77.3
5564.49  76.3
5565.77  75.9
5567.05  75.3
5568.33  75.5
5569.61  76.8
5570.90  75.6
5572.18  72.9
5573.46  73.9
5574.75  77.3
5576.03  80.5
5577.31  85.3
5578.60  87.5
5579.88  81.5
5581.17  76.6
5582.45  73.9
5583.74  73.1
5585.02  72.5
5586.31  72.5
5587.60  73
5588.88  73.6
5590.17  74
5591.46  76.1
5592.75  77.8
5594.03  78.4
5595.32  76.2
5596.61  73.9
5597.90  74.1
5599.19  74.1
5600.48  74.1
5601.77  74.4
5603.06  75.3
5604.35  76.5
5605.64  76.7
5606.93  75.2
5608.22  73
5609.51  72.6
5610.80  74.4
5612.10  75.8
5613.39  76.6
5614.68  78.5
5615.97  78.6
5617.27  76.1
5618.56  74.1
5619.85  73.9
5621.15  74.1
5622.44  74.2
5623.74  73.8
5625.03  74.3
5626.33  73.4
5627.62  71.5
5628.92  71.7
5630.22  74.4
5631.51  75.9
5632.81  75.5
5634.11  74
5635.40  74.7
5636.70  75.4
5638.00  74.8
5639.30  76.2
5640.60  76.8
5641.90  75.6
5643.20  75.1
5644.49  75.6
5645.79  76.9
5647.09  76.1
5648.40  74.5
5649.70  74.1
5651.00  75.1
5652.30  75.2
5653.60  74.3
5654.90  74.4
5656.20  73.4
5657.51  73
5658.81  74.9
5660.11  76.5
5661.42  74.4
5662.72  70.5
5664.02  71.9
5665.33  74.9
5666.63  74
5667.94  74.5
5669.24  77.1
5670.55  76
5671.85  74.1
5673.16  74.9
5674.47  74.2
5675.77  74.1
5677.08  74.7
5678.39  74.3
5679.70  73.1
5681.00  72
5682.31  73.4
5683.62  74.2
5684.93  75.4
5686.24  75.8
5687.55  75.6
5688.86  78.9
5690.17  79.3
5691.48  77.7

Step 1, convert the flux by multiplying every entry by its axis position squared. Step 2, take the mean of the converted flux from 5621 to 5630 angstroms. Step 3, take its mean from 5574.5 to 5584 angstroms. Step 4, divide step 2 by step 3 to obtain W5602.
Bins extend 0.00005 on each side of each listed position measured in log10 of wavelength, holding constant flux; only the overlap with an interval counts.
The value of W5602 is 0.93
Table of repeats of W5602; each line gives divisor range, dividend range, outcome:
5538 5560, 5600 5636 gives 1.02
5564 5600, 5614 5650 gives 1.00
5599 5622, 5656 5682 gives 1.01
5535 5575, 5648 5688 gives 1.02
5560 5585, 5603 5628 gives 0.99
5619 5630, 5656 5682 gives 1.03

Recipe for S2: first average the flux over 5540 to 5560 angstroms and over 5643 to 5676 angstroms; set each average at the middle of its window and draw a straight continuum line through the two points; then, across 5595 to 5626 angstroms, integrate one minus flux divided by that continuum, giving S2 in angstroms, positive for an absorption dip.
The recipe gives 0.0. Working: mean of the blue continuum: 75.5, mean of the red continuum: 74.6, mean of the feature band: 75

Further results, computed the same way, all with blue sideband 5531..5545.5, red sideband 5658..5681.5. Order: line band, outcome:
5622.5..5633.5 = 0.1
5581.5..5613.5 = 0.1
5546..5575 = -0.2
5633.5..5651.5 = -0.2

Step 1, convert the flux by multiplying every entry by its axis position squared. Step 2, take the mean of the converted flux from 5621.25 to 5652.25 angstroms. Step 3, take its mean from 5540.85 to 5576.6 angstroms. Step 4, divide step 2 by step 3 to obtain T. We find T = 1.0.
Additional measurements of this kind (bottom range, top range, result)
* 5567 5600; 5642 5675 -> 1.01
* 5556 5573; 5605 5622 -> 1.02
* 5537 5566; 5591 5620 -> 1.02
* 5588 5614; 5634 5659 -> 1.02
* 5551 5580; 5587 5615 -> 0.99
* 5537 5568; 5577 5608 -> 1.02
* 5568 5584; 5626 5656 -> 0.98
